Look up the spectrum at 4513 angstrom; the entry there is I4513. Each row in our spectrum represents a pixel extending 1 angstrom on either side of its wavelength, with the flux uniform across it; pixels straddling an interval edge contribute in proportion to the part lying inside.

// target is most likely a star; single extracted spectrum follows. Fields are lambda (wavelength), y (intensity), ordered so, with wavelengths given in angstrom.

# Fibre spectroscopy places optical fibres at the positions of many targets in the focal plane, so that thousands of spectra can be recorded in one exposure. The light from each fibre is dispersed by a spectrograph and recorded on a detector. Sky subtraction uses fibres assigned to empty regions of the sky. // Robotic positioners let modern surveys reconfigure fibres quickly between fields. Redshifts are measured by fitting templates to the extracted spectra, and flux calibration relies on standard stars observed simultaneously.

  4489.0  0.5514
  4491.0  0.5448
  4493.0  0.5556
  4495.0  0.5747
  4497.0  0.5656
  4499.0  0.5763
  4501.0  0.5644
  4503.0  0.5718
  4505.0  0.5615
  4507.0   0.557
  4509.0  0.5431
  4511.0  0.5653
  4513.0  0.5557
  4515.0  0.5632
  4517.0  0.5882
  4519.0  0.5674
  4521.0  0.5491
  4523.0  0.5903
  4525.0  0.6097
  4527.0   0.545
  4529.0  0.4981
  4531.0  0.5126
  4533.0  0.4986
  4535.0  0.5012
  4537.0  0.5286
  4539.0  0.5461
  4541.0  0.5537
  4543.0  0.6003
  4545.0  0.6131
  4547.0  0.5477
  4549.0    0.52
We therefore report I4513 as 0.5557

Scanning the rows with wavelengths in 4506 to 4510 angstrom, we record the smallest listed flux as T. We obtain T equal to 0.5431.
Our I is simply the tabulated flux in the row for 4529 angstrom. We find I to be 0.4981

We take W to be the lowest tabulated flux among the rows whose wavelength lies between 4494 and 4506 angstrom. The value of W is 0.5615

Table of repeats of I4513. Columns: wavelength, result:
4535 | 0.5012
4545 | 0.6131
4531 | 0.5126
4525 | 0.6097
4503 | 0.5718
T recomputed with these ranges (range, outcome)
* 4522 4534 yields 0.4981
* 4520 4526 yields 0.5491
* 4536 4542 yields 0.5286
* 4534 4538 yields 0.5012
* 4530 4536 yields 0.4986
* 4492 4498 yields 0.5556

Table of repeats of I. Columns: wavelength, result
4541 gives 0.5537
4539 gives 0.5461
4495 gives 0.5747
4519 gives 0.5674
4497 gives 0.5656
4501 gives 0.5644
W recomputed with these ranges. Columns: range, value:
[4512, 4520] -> 0.5557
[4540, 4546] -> 0.5537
